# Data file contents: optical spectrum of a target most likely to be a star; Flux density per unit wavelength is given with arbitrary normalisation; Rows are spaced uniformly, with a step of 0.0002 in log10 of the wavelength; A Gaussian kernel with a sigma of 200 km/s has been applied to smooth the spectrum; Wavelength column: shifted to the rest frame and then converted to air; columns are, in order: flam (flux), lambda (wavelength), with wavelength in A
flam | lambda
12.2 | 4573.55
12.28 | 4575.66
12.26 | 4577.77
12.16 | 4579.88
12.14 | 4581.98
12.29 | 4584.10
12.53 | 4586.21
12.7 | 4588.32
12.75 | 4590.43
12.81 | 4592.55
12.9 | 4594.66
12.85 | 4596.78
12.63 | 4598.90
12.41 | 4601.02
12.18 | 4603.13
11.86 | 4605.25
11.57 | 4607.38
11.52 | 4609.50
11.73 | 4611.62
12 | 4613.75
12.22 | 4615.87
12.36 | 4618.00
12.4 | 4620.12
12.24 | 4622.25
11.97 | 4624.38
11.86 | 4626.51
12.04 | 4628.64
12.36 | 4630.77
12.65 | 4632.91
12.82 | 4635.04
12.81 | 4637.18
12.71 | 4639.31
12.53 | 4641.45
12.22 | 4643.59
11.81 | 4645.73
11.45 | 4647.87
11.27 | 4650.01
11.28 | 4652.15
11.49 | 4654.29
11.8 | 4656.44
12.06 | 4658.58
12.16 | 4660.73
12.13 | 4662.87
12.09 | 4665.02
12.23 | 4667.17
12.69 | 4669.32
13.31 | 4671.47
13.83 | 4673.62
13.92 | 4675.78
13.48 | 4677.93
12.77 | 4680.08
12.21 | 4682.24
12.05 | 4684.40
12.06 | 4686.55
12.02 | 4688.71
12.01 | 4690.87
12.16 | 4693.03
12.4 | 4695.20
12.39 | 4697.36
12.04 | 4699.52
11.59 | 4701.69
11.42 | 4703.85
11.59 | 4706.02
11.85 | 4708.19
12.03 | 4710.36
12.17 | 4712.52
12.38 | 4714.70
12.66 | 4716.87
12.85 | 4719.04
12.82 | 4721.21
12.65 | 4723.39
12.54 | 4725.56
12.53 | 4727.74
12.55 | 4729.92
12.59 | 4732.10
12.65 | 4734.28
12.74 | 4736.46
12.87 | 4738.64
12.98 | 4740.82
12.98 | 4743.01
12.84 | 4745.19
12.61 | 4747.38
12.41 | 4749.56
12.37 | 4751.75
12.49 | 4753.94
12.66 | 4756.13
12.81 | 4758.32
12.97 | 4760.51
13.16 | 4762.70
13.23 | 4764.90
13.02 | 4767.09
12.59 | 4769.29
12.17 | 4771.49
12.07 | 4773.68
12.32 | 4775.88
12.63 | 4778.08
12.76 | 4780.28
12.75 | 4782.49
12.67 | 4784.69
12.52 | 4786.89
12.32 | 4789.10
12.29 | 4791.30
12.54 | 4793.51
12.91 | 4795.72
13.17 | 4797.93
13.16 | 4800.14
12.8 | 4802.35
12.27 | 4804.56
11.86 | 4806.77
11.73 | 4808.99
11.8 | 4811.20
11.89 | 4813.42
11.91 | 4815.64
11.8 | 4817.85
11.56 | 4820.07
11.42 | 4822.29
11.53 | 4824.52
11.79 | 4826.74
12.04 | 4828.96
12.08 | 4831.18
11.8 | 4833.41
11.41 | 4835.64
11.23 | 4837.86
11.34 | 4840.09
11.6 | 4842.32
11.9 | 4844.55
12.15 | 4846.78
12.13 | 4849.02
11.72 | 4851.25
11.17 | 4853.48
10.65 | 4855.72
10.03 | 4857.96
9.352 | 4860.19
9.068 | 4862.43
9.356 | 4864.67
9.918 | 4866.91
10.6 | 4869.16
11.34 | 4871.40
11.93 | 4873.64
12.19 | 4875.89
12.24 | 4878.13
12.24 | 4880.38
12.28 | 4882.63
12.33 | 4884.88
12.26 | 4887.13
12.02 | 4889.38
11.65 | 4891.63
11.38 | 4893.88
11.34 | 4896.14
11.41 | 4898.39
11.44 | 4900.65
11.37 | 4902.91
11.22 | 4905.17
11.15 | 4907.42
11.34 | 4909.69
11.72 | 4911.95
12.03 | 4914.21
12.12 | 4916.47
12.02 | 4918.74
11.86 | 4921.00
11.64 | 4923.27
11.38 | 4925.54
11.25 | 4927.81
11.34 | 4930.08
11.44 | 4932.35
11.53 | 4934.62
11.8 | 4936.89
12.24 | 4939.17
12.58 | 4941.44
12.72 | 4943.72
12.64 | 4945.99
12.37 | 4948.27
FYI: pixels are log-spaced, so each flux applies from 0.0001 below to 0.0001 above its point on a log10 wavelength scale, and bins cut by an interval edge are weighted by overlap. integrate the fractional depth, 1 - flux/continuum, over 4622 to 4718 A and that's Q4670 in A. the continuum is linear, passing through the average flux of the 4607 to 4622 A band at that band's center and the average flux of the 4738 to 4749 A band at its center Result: 0.92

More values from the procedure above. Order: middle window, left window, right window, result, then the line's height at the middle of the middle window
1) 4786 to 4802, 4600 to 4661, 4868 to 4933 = -1.19 A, 11.8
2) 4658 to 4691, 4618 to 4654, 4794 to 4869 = -1.55 A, 12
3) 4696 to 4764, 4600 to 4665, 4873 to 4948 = -2.91 A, 12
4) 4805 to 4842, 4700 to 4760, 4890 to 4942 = 1.02 A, 12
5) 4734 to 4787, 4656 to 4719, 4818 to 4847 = -3.05 A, 12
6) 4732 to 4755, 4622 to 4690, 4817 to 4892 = -1.48 A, 11.9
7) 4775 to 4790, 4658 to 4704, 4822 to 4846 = -0.82 A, 11.9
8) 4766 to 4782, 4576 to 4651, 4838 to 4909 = -1.15 A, 11.7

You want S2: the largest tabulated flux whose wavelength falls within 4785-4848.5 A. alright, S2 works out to 13.17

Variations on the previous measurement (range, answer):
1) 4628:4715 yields 13.92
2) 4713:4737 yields 12.85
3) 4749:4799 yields 13.23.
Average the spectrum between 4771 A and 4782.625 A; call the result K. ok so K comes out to 12.4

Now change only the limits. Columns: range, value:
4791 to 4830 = 12.1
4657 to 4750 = 12.5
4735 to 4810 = 12.6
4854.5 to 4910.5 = 11.2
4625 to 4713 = 12.2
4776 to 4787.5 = 12.6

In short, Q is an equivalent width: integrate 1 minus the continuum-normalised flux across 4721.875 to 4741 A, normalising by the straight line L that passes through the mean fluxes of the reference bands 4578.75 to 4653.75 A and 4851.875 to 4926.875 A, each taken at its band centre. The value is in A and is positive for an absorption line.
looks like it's -1.32 A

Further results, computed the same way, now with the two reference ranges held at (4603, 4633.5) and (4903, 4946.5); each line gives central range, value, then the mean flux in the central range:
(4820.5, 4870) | 3.06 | 11.1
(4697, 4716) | 0.06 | 11.9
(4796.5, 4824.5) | -0.53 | 12.1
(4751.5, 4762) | -0.69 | 12.7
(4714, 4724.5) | -0.64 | 12.7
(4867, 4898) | 0.14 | 11.8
